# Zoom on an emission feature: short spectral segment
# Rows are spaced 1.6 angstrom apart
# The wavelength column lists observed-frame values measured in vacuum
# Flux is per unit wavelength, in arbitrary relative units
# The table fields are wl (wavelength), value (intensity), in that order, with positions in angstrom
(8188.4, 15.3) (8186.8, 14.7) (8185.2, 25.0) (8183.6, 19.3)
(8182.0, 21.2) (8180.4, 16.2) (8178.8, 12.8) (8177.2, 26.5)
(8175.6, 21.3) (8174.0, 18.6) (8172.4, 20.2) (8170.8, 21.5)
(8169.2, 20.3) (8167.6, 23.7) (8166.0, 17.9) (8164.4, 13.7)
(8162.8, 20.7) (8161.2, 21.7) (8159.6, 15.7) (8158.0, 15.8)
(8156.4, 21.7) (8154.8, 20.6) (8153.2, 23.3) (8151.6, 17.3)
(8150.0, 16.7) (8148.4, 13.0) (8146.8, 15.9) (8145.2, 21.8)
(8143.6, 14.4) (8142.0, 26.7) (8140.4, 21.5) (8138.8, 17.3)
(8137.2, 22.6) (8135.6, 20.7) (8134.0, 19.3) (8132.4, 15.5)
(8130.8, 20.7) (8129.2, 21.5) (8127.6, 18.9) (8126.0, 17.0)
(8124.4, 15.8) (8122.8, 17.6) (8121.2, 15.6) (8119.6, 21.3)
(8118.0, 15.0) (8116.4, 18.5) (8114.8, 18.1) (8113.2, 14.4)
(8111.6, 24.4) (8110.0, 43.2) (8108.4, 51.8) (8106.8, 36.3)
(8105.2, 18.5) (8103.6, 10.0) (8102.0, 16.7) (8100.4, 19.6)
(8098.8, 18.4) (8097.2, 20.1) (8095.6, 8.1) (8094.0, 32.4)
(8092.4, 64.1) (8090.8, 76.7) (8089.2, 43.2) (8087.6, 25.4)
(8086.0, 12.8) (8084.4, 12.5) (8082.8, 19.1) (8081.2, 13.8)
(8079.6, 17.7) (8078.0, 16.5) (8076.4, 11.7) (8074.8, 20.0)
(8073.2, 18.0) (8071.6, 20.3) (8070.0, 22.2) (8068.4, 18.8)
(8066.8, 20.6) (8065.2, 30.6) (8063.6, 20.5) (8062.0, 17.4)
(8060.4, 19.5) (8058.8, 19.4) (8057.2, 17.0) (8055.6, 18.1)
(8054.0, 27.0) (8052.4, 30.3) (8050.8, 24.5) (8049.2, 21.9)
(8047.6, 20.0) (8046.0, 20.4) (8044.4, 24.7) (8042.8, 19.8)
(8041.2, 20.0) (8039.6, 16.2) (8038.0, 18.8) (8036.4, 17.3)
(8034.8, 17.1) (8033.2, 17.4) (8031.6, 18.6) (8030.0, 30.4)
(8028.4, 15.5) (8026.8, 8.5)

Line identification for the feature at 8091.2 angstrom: [S II] 6716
